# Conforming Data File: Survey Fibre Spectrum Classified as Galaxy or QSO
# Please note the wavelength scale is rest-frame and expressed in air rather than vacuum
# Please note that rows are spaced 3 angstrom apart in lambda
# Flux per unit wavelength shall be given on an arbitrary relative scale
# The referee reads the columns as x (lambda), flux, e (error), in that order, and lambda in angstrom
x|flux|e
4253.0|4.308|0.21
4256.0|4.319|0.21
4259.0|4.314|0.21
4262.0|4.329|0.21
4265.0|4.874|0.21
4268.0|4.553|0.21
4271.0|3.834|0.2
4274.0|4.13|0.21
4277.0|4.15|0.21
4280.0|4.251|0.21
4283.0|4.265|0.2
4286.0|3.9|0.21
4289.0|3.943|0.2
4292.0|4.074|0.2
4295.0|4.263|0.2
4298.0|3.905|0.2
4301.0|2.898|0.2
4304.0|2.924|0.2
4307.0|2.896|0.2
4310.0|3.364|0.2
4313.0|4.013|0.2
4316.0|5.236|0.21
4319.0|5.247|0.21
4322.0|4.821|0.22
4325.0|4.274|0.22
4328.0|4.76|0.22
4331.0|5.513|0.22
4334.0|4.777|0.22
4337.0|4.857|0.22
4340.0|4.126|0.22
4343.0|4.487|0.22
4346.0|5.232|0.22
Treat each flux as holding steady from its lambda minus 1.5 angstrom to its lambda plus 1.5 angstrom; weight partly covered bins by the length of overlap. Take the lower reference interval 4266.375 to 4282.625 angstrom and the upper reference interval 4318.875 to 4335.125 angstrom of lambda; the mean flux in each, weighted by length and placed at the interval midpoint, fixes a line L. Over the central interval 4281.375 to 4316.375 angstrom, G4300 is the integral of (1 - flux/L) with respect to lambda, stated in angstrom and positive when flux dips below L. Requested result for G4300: 5.7 angstrom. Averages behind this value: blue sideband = 4.19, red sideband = 4.87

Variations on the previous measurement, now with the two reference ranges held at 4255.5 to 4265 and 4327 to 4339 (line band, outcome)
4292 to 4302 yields 1.91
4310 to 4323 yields 0.46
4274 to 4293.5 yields 2.05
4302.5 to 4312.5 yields 3.37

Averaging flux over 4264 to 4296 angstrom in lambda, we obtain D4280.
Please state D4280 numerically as 4.19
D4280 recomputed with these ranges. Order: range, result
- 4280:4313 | 3.69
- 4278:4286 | 4.18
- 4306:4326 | 4.3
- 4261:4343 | 4.23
